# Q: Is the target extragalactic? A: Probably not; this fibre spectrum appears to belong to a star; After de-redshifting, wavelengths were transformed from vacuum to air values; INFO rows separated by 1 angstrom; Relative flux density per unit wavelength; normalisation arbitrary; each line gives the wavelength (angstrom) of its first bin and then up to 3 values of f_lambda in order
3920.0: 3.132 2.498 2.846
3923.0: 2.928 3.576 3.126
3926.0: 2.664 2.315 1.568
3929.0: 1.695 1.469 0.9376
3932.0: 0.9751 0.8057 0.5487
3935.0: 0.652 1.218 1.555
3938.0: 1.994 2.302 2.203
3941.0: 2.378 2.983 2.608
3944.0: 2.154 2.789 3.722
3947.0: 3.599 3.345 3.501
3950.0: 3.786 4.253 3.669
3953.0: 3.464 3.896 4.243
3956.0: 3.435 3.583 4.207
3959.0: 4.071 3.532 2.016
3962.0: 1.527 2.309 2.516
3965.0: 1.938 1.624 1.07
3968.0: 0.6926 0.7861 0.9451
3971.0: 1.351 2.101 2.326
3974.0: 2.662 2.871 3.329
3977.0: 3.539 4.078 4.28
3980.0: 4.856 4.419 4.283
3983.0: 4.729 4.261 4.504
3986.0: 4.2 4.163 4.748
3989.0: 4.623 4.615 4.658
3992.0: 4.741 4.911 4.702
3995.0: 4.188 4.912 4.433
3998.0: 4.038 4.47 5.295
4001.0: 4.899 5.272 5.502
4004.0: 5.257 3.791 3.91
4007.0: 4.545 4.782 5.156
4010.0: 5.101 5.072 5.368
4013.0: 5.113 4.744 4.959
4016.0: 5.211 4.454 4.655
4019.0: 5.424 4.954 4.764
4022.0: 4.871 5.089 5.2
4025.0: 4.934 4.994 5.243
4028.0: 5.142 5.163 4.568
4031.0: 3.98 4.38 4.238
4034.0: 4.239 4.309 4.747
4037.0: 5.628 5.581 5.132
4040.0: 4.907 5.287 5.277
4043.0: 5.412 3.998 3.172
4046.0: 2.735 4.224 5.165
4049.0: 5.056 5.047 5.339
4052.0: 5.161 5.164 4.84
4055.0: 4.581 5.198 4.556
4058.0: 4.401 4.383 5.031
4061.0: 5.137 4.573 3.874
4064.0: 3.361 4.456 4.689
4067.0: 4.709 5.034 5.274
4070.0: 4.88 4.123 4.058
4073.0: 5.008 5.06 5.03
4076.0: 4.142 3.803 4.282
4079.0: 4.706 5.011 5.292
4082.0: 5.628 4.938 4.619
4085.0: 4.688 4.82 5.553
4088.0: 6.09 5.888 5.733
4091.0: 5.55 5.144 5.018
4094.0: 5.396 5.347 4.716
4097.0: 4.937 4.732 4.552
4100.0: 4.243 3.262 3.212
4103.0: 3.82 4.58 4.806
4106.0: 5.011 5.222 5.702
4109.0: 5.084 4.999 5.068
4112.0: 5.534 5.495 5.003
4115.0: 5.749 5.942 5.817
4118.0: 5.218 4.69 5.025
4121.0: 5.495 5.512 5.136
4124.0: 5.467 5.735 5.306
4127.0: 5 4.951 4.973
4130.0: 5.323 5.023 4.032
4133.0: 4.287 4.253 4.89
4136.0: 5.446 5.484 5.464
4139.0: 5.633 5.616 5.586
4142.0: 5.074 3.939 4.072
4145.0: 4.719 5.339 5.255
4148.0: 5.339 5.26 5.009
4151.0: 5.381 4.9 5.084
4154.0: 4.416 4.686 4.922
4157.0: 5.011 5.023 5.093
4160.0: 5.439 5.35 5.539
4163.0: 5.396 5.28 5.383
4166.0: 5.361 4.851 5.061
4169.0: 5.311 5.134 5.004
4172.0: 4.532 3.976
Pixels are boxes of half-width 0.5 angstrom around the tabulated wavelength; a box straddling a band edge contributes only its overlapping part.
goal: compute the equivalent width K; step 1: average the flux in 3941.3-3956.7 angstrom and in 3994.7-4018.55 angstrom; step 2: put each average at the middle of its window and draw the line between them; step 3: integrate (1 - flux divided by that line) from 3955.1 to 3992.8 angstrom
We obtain 7.5 angstrom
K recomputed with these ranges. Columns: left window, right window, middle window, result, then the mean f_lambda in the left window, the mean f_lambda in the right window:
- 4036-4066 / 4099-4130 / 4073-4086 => 0.21 angstrom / 4.71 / 5.03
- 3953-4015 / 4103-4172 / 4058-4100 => -1.96 angstrom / 3.83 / 5.12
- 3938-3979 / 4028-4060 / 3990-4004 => -4.29 angstrom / 2.79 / 4.72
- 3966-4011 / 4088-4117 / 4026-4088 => -2.01 angstrom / 3.94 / 5.02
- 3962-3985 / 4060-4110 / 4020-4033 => -3.85 angstrom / 2.78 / 4.8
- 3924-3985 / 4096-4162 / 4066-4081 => -1.42 angstrom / 2.69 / 5.01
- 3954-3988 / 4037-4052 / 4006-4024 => -3.68 angstrom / 3.08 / 4.78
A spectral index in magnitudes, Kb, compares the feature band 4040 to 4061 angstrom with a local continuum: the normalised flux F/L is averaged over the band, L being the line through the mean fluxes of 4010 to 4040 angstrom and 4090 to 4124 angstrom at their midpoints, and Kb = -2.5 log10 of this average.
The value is 0.05 mag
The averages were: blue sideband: 4.91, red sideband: 5.02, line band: 4.72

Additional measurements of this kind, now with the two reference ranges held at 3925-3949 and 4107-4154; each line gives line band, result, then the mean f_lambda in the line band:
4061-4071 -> -0.11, 4.55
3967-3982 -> -0.01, 2.73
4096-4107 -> 0.08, 4.37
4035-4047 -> -0.25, 4.68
